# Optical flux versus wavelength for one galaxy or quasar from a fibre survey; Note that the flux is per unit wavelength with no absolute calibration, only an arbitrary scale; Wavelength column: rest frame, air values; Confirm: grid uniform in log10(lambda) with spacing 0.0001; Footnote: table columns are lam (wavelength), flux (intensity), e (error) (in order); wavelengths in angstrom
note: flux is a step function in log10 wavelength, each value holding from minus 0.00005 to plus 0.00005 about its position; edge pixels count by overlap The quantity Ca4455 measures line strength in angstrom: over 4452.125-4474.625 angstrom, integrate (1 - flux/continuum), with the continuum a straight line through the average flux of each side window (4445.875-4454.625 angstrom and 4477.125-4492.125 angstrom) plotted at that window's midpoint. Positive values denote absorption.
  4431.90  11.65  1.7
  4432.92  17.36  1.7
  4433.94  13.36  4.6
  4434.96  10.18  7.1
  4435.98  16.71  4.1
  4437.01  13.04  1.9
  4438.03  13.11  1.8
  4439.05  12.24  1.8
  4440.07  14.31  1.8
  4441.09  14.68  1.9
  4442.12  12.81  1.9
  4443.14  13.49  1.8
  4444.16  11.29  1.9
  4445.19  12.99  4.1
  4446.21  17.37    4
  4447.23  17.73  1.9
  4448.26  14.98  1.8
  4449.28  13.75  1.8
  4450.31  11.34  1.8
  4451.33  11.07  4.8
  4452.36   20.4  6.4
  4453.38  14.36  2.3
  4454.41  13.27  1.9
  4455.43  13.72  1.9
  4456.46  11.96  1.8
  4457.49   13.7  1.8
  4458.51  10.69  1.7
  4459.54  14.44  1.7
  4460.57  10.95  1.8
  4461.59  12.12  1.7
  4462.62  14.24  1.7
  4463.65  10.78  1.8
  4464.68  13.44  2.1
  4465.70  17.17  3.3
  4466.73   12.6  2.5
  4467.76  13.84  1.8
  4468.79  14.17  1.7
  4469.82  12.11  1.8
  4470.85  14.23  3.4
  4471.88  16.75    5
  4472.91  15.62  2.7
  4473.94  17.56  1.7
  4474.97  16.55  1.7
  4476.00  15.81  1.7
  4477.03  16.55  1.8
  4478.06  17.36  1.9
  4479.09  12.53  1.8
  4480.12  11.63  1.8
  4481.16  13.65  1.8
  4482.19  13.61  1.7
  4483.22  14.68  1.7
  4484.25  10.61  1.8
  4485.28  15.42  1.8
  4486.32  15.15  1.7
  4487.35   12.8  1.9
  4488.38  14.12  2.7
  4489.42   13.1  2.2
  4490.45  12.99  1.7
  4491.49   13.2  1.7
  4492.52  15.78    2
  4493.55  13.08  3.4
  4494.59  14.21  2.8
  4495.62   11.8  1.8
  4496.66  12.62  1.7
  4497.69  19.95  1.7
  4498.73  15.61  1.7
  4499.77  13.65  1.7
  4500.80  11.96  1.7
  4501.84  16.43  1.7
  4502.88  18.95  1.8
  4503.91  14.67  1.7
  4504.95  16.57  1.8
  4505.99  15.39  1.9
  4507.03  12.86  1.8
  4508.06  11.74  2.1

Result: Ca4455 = 0.8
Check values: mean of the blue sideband 14.9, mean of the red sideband 13.7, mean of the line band 13.9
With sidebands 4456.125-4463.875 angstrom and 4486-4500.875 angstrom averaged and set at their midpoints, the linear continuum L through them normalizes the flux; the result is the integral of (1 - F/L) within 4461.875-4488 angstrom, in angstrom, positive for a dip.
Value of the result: -2.4 angstrom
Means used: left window 12.4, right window 14.1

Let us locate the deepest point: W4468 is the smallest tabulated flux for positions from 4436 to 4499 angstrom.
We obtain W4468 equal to 10.61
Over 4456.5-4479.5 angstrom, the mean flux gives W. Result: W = 14.2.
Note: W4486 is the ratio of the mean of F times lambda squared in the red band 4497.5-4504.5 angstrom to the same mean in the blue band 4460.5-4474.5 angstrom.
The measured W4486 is 1.1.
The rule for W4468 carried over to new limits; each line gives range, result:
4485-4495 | 12.8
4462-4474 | 10.78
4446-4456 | 11.07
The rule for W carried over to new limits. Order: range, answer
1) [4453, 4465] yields 12.8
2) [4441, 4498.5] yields 14.1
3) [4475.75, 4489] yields 14.1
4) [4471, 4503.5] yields 14.6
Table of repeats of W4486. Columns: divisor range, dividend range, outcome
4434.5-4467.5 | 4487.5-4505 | 1.09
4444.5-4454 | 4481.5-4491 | 0.94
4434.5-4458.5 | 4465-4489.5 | 1.07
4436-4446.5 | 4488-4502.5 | 1.07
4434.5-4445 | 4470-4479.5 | 1.22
